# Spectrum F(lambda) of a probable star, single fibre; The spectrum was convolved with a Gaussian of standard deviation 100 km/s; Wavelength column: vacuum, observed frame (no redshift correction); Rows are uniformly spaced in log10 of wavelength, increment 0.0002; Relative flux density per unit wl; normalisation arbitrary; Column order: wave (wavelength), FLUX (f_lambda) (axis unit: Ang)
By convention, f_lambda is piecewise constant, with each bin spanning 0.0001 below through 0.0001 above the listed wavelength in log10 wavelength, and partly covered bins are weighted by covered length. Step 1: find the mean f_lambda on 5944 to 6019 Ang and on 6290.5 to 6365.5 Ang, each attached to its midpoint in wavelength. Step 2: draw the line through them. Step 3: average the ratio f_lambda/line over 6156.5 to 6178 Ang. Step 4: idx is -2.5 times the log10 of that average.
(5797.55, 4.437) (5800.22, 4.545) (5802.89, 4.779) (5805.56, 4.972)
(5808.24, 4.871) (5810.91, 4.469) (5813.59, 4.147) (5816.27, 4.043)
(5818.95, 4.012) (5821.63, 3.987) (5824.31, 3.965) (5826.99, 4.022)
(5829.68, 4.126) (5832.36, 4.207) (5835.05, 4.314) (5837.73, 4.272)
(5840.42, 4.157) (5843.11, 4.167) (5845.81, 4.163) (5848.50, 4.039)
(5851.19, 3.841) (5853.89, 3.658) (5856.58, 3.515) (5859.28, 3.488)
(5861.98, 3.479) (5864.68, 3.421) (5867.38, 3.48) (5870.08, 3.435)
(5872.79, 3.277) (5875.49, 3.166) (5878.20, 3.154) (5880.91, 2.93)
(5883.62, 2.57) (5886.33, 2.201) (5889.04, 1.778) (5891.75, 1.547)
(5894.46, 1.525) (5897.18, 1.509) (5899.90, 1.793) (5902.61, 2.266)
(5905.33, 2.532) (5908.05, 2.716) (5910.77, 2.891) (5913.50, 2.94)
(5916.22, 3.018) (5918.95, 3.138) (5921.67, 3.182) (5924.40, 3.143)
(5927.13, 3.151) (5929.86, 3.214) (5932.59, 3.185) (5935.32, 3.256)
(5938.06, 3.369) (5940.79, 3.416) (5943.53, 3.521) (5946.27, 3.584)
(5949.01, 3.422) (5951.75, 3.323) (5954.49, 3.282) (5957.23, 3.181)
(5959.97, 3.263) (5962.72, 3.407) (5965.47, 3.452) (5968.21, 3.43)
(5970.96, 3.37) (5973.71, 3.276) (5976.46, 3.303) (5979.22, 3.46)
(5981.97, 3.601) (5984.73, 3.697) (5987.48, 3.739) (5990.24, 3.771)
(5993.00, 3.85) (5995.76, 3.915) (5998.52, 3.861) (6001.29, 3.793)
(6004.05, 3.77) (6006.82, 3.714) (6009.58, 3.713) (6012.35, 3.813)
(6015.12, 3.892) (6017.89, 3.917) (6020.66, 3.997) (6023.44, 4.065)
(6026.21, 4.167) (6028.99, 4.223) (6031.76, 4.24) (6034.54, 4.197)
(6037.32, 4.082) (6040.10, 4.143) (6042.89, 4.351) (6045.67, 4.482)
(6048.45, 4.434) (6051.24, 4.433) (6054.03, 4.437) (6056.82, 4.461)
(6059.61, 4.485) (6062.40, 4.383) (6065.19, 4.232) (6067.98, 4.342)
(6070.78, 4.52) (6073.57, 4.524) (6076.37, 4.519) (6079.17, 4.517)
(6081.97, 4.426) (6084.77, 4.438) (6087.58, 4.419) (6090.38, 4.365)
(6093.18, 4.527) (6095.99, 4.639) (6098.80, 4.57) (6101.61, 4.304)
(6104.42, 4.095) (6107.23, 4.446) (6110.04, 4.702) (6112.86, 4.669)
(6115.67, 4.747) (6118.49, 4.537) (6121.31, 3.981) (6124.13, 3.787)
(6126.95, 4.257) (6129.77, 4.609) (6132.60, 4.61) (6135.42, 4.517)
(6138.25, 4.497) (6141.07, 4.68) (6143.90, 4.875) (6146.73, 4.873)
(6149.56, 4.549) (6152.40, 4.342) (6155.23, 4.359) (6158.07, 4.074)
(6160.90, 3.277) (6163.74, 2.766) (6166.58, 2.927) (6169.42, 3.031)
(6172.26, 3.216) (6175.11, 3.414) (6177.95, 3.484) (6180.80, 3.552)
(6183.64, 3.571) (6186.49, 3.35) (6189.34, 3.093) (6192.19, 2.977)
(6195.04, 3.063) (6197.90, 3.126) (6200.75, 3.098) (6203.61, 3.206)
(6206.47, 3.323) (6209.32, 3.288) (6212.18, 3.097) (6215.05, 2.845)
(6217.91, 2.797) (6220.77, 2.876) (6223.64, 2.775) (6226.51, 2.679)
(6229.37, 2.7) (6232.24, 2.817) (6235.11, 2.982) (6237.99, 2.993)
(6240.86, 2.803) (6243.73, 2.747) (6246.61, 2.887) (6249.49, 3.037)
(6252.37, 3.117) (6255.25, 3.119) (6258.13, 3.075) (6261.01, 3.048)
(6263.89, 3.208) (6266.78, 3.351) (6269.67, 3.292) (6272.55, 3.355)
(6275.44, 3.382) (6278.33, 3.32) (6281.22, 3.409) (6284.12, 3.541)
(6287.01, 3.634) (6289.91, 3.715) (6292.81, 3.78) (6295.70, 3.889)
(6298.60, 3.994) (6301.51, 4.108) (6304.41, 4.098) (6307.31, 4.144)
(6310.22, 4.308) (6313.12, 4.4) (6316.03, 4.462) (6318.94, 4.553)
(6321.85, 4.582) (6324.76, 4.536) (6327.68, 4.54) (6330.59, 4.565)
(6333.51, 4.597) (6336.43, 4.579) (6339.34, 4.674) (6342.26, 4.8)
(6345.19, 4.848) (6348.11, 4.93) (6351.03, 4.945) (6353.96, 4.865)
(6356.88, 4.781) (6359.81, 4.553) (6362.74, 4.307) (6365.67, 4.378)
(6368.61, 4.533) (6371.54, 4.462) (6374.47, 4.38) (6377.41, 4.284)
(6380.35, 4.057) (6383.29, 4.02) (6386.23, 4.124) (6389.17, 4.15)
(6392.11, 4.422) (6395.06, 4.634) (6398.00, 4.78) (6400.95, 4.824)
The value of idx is 0.23 mag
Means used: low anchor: 3.58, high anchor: 4.46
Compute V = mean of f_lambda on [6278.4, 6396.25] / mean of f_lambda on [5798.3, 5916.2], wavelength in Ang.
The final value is 1.26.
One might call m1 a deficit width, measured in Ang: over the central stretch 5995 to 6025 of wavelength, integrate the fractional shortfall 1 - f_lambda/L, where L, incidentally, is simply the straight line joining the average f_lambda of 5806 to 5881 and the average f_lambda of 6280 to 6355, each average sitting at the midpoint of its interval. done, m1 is 1.3 Ang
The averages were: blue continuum 3.88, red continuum 4.33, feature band 3.86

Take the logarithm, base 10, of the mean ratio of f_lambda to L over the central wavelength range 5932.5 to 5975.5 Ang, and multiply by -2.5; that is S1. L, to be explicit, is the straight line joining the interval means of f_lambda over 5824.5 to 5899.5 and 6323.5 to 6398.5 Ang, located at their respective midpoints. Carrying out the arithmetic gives 0.051 mag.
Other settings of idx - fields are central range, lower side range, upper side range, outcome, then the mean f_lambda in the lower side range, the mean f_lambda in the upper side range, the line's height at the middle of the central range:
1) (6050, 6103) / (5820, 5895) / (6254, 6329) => -0.22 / 3.45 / 3.8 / 3.63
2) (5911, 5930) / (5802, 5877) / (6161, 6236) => 0.22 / 3.97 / 3.08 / 3.77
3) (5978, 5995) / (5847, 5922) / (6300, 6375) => -0.14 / 2.87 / 4.54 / 3.25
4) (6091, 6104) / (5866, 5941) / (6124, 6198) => -0.25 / 2.77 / 3.82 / 3.56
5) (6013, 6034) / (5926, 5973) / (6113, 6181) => -0.13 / 3.34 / 4.06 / 3.61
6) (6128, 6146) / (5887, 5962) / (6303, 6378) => -0.24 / 2.86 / 4.55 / 3.72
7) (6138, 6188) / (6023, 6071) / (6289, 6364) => 0.15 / 4.32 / 4.45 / 4.37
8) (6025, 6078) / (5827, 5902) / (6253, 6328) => -0.24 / 3.23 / 3.78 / 3.47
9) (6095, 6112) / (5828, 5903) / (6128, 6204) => -0.22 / 3.21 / 3.75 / 3.64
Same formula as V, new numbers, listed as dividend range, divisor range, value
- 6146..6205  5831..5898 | 1.06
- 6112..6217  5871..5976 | 1.28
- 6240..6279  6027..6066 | 0.72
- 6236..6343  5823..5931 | 1.18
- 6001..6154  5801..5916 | 1.27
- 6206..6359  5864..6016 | 1.17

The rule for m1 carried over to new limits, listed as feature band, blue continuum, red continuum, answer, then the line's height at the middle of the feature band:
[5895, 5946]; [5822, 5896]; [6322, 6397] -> 9.4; 3.54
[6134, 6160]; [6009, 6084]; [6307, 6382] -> -0.9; 4.36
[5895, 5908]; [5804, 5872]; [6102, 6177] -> 6.4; 4.03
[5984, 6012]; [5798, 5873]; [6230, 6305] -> -0.1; 3.77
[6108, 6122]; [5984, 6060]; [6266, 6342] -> -1.7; 4.06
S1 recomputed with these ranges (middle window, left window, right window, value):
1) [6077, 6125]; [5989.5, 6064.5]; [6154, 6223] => -0.19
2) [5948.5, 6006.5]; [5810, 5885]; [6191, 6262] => -0.01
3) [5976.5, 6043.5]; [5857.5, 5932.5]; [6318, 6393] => -0.21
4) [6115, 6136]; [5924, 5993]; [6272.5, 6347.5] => -0.16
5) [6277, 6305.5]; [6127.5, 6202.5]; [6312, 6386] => 0.15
